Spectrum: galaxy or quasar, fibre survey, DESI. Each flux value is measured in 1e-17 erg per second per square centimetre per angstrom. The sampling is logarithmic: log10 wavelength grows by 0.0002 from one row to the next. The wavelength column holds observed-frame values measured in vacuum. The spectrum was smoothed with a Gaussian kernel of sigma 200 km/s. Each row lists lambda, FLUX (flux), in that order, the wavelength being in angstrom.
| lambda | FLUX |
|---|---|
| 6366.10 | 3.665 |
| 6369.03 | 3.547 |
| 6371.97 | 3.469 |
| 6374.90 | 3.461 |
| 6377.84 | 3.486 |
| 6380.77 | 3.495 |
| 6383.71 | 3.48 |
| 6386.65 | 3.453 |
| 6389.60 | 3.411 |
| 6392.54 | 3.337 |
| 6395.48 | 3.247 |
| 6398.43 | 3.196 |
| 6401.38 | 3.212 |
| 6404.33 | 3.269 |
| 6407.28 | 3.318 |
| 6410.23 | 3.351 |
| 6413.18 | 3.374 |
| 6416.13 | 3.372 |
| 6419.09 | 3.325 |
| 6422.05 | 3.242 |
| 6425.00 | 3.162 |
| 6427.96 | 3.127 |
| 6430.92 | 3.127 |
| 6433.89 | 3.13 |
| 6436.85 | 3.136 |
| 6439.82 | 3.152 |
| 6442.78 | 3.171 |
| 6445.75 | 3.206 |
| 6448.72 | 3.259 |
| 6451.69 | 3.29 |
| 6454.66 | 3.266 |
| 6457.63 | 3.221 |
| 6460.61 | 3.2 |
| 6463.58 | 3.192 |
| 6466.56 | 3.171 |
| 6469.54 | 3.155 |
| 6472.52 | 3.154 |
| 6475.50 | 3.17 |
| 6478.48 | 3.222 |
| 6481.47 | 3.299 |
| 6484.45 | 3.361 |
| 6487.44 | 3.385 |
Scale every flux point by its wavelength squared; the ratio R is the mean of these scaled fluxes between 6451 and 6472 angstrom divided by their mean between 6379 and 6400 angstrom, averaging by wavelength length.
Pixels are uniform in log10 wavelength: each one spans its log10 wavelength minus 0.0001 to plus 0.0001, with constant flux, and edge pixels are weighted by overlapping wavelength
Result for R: 0.97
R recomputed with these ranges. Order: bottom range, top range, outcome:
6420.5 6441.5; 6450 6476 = 1.03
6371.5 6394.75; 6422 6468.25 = 0.94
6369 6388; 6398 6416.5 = 0.96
